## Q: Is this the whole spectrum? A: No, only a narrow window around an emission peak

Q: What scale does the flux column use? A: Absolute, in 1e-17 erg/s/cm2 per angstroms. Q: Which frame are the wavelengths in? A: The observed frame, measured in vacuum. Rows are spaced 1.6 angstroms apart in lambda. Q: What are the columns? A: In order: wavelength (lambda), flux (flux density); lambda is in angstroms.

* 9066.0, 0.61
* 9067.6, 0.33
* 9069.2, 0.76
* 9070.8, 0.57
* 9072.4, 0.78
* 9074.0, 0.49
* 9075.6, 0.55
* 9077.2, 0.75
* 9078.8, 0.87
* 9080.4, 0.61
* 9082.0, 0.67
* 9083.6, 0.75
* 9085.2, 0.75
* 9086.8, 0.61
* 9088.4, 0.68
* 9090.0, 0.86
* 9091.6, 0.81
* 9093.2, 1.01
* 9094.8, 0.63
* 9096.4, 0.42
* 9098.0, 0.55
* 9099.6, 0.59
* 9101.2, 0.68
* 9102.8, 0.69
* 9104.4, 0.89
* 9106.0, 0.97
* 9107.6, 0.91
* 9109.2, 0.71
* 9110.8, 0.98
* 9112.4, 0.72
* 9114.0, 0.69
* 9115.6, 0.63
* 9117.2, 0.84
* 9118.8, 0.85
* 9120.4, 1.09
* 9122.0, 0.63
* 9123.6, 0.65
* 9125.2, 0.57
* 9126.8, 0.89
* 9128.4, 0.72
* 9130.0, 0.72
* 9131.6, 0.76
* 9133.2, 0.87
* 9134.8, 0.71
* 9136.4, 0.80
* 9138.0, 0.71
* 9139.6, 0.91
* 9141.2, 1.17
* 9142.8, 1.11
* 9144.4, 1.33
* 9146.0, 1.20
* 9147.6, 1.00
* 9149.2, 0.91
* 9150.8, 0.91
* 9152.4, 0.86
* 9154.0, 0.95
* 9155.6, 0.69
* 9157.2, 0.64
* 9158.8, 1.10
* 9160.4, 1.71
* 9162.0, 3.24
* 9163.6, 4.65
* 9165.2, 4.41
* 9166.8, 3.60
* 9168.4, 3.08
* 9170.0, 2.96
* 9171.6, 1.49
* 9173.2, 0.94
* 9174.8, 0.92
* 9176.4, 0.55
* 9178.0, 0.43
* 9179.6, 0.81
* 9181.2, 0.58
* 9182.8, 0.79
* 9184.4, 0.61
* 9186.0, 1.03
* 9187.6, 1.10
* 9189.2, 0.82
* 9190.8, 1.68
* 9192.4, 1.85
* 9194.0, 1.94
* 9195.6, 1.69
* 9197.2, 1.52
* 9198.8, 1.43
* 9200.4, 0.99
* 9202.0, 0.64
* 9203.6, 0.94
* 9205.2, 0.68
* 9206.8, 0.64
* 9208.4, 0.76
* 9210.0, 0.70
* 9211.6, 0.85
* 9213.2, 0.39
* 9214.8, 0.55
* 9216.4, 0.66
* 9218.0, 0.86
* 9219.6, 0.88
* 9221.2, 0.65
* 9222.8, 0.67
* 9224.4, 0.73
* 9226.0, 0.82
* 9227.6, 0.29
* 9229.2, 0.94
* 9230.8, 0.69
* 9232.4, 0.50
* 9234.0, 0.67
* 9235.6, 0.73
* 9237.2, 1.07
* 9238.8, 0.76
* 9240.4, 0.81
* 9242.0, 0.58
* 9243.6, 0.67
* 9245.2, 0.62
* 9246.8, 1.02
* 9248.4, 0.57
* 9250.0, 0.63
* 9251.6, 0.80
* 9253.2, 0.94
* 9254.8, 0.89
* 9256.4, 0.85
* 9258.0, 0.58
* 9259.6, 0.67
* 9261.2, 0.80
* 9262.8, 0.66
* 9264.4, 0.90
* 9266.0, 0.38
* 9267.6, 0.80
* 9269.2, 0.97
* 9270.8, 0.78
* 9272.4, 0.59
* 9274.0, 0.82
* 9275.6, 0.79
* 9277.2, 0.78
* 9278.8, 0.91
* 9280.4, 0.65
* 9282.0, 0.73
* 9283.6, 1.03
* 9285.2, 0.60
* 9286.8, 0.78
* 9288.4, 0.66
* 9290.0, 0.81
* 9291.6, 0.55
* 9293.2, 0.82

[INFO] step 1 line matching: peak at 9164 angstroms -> H-alpha 6563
